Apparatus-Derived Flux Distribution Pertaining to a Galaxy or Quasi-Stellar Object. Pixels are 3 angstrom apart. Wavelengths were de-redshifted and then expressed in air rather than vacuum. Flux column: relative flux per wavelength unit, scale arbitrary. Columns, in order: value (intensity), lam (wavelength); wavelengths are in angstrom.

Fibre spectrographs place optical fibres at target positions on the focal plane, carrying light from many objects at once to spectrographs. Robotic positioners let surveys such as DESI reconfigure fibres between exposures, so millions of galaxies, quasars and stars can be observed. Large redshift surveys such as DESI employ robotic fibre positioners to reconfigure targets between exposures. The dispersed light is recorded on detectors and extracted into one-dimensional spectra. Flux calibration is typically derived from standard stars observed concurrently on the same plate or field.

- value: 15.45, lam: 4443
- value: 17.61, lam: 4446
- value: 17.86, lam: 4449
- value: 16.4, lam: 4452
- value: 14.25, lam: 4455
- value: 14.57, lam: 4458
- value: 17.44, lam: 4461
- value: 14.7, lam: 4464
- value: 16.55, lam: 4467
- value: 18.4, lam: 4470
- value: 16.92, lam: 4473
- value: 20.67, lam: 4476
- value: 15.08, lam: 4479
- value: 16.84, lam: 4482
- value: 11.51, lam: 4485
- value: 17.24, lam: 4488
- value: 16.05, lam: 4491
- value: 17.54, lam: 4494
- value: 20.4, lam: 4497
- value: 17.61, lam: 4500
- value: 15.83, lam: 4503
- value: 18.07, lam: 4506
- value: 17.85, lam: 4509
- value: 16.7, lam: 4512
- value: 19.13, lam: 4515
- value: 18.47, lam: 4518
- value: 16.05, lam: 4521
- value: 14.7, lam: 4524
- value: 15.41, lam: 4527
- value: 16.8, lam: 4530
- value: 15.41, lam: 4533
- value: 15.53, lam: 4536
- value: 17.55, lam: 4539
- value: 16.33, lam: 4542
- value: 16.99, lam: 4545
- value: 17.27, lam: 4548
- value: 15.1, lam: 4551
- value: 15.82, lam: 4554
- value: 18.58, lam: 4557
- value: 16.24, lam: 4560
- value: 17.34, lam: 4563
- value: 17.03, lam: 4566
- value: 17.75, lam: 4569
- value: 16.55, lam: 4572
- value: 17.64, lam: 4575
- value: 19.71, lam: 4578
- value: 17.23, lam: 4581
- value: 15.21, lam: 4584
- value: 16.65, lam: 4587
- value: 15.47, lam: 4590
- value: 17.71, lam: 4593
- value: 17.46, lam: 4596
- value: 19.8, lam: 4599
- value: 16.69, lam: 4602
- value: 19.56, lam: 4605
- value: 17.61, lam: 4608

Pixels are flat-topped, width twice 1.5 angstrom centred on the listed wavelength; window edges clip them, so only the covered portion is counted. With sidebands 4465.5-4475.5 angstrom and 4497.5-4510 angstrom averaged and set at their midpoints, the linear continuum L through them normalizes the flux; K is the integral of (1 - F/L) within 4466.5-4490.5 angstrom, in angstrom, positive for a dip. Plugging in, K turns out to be 1.3 angstrom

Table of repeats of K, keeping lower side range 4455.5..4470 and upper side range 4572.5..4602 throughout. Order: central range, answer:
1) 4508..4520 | -1.0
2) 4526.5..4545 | 0.6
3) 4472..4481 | -0.8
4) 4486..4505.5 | -1.2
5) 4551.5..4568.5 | 0.1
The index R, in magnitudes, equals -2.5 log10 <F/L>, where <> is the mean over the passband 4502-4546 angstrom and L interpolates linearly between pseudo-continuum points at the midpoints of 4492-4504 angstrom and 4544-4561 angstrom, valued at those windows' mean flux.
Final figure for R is 0.04 mag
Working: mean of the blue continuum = 17.9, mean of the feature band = 16.7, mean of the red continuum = 16.7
